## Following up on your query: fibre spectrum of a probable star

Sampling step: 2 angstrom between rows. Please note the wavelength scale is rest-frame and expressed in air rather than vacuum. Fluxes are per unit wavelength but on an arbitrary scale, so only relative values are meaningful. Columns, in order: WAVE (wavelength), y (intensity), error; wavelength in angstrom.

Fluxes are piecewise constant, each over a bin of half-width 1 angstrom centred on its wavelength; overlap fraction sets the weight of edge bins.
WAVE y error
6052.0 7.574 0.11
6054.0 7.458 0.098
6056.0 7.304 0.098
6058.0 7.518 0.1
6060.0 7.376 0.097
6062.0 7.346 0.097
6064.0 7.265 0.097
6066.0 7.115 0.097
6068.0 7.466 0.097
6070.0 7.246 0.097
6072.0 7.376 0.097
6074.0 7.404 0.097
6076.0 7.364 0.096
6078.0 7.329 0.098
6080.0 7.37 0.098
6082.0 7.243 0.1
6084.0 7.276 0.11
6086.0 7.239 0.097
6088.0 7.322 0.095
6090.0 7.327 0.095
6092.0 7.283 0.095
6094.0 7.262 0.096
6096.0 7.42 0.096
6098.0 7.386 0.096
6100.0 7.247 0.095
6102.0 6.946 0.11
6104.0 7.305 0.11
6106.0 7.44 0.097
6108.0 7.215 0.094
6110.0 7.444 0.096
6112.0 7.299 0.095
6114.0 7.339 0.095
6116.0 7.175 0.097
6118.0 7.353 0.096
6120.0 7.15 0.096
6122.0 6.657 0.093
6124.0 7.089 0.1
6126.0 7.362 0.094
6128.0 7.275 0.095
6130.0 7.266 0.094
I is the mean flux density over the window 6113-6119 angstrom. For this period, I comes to 7.29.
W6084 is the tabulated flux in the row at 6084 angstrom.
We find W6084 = 7.276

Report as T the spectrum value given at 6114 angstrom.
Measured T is 7.339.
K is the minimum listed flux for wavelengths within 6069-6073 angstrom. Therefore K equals 7.246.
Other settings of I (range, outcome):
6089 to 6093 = 7.3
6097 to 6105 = 7.22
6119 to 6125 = 6.97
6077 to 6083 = 7.31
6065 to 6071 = 7.28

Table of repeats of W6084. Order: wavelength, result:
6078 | 7.329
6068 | 7.466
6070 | 7.246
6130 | 7.266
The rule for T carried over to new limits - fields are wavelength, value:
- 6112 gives 7.299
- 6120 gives 7.15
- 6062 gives 7.346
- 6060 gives 7.376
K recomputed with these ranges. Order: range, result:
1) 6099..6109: 6.946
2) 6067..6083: 7.243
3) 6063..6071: 7.115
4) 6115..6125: 6.657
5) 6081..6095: 7.239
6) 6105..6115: 7.215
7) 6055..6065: 7.265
